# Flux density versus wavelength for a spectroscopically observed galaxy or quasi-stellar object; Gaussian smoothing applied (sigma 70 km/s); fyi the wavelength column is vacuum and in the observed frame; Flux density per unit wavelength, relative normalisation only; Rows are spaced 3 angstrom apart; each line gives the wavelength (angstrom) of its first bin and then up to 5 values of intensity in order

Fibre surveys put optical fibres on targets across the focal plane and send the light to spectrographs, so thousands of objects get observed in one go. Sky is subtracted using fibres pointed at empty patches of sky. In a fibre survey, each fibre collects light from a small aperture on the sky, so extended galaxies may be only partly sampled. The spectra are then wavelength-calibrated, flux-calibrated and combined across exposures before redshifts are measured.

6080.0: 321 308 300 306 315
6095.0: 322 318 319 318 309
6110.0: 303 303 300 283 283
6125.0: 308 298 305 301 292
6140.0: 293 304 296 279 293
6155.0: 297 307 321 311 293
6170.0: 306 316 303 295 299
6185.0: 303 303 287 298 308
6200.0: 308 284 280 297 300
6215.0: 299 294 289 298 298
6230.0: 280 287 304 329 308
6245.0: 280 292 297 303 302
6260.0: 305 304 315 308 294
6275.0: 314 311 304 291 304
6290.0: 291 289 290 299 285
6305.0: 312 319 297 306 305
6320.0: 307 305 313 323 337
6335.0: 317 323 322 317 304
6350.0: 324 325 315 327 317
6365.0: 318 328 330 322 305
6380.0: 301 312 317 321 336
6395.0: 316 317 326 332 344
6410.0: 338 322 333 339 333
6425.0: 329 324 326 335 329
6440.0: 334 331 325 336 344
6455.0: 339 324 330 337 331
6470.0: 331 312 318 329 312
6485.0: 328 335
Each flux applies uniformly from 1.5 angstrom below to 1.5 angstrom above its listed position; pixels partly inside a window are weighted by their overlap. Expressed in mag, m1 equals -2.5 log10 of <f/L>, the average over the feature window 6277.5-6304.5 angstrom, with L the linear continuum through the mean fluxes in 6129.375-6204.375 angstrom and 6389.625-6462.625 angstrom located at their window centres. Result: 0.07 mag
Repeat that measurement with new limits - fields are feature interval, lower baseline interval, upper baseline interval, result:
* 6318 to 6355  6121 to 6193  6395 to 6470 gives 0.008 mag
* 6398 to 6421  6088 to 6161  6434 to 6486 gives -0.024 mag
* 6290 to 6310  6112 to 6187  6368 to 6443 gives 0.059 mag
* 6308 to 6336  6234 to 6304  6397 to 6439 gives -0.004 mag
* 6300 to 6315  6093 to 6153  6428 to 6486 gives 0.046 mag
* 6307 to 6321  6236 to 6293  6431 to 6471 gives 0.015 mag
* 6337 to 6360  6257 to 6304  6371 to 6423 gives -0.017 mag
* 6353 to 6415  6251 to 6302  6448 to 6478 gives -0.016 mag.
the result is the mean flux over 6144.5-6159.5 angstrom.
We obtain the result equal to 294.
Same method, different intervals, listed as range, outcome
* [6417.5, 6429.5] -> 331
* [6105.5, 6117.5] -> 304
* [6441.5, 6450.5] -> 331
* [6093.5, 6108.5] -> 317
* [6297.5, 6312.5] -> 302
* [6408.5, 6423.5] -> 333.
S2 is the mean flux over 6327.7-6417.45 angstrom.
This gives 322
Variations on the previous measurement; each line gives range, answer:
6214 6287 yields 300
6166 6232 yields 297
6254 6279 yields 306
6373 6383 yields 309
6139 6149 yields 295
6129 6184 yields 301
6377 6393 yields 316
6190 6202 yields 300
